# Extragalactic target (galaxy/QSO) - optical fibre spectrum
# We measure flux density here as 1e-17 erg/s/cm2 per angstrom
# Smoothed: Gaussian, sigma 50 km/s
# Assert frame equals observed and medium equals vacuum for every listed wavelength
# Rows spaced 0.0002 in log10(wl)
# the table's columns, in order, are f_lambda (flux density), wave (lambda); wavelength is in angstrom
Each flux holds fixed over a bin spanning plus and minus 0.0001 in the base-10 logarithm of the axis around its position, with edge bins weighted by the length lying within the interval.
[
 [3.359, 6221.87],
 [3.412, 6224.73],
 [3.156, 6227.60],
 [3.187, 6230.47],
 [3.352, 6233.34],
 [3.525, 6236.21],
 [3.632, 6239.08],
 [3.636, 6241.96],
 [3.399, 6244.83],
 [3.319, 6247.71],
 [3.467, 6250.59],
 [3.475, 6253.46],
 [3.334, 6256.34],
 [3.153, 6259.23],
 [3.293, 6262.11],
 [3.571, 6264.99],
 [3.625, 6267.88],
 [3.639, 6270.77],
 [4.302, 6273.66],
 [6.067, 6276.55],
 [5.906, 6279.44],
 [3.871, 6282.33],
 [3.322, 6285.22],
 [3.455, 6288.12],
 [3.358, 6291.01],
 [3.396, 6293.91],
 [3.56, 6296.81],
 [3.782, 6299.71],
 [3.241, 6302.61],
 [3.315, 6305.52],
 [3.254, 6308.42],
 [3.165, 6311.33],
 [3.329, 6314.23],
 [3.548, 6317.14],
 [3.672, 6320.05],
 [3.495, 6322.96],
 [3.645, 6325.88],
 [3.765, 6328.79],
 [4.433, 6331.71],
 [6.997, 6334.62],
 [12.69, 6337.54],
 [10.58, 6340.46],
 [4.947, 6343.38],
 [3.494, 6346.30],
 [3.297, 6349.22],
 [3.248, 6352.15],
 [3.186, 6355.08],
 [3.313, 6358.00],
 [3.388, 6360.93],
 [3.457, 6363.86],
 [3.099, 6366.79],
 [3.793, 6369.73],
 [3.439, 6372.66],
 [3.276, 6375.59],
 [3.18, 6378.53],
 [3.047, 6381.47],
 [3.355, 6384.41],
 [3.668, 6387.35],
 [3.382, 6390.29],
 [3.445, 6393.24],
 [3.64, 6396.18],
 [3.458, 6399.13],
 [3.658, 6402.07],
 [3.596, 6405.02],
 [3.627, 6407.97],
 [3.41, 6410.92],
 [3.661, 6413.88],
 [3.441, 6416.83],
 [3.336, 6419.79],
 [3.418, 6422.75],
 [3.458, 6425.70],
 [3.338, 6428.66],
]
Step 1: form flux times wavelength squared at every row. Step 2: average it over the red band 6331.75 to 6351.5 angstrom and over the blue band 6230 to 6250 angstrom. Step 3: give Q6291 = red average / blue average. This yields 1.99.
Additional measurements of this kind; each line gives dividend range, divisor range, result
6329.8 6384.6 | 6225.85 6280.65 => 1.26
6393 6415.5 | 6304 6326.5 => 1.07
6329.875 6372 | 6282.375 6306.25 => 1.46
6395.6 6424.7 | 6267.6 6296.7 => 0.90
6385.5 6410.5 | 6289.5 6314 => 1.08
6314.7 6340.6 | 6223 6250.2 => 1.68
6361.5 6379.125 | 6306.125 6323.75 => 1.01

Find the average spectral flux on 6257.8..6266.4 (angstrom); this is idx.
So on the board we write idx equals 3.34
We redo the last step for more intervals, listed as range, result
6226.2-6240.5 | 3.37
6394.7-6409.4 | 3.6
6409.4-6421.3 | 3.46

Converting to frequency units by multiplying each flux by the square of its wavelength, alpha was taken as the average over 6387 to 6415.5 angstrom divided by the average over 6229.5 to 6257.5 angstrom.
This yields 1.1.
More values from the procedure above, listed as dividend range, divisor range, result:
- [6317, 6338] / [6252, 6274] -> 1.47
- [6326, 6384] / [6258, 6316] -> 1.23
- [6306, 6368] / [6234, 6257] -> 1.32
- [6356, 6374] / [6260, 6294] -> 0.88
